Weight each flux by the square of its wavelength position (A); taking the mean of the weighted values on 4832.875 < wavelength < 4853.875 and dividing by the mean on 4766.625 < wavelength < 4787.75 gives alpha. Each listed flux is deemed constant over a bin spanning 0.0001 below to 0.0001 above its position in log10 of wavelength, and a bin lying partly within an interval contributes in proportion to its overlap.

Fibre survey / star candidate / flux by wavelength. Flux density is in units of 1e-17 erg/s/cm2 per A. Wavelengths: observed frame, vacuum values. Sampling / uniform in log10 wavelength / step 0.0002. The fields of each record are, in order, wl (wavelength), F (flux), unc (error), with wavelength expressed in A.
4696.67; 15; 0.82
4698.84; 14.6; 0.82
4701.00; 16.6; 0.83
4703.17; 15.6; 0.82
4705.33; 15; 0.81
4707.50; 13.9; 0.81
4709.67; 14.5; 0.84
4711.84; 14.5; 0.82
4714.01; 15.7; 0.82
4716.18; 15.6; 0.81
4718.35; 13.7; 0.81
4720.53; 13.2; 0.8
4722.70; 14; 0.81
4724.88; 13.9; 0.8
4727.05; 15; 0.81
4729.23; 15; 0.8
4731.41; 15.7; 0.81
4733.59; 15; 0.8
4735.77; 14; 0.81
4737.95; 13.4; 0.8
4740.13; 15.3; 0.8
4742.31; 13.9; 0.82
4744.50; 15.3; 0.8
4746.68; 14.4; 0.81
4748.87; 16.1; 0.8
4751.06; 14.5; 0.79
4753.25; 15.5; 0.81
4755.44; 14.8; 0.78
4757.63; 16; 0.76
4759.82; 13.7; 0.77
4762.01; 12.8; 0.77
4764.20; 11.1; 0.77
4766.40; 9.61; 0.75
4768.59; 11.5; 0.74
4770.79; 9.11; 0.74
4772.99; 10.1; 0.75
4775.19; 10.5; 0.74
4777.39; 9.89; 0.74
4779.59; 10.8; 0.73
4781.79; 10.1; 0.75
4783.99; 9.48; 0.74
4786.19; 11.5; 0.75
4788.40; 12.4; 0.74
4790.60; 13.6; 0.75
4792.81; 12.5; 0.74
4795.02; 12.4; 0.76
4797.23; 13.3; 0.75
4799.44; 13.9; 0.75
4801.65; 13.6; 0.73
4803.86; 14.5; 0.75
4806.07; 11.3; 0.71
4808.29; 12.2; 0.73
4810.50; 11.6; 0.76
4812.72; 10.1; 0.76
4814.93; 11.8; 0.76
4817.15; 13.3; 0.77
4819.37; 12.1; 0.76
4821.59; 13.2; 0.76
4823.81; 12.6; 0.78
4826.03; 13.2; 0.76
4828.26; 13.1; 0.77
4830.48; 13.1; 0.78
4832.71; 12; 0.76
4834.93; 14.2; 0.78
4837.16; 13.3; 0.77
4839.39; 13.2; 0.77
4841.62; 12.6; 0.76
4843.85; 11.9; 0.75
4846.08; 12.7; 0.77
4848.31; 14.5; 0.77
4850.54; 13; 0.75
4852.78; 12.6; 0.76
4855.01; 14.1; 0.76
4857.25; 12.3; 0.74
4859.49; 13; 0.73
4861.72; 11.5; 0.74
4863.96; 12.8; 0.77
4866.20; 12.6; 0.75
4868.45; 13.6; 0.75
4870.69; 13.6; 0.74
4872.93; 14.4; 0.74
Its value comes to 1.30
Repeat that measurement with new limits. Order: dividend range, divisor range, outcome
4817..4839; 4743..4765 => 0.93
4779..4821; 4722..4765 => 0.86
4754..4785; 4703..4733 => 0.80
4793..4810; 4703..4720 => 0.91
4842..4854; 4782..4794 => 1.13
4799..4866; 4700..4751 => 0.91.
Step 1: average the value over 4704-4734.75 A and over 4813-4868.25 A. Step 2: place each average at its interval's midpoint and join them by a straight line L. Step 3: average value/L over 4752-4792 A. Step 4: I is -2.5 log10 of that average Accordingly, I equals 0.17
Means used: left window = 14.6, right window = 12.8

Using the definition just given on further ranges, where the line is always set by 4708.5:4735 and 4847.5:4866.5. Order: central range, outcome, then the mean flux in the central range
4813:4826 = 0.08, 12.5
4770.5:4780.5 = 0.35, 10.1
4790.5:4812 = 0.07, 12.8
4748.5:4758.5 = -0.08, 15.3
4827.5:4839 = 0.01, 13.1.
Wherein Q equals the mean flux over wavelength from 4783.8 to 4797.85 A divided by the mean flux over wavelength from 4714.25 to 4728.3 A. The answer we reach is 0.86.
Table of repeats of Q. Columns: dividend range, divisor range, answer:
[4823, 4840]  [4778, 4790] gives 1.20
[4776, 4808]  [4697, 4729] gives 0.82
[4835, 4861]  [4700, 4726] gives 0.89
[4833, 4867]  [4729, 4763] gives 0.88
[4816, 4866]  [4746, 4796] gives 1.05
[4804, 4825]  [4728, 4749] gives 0.82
